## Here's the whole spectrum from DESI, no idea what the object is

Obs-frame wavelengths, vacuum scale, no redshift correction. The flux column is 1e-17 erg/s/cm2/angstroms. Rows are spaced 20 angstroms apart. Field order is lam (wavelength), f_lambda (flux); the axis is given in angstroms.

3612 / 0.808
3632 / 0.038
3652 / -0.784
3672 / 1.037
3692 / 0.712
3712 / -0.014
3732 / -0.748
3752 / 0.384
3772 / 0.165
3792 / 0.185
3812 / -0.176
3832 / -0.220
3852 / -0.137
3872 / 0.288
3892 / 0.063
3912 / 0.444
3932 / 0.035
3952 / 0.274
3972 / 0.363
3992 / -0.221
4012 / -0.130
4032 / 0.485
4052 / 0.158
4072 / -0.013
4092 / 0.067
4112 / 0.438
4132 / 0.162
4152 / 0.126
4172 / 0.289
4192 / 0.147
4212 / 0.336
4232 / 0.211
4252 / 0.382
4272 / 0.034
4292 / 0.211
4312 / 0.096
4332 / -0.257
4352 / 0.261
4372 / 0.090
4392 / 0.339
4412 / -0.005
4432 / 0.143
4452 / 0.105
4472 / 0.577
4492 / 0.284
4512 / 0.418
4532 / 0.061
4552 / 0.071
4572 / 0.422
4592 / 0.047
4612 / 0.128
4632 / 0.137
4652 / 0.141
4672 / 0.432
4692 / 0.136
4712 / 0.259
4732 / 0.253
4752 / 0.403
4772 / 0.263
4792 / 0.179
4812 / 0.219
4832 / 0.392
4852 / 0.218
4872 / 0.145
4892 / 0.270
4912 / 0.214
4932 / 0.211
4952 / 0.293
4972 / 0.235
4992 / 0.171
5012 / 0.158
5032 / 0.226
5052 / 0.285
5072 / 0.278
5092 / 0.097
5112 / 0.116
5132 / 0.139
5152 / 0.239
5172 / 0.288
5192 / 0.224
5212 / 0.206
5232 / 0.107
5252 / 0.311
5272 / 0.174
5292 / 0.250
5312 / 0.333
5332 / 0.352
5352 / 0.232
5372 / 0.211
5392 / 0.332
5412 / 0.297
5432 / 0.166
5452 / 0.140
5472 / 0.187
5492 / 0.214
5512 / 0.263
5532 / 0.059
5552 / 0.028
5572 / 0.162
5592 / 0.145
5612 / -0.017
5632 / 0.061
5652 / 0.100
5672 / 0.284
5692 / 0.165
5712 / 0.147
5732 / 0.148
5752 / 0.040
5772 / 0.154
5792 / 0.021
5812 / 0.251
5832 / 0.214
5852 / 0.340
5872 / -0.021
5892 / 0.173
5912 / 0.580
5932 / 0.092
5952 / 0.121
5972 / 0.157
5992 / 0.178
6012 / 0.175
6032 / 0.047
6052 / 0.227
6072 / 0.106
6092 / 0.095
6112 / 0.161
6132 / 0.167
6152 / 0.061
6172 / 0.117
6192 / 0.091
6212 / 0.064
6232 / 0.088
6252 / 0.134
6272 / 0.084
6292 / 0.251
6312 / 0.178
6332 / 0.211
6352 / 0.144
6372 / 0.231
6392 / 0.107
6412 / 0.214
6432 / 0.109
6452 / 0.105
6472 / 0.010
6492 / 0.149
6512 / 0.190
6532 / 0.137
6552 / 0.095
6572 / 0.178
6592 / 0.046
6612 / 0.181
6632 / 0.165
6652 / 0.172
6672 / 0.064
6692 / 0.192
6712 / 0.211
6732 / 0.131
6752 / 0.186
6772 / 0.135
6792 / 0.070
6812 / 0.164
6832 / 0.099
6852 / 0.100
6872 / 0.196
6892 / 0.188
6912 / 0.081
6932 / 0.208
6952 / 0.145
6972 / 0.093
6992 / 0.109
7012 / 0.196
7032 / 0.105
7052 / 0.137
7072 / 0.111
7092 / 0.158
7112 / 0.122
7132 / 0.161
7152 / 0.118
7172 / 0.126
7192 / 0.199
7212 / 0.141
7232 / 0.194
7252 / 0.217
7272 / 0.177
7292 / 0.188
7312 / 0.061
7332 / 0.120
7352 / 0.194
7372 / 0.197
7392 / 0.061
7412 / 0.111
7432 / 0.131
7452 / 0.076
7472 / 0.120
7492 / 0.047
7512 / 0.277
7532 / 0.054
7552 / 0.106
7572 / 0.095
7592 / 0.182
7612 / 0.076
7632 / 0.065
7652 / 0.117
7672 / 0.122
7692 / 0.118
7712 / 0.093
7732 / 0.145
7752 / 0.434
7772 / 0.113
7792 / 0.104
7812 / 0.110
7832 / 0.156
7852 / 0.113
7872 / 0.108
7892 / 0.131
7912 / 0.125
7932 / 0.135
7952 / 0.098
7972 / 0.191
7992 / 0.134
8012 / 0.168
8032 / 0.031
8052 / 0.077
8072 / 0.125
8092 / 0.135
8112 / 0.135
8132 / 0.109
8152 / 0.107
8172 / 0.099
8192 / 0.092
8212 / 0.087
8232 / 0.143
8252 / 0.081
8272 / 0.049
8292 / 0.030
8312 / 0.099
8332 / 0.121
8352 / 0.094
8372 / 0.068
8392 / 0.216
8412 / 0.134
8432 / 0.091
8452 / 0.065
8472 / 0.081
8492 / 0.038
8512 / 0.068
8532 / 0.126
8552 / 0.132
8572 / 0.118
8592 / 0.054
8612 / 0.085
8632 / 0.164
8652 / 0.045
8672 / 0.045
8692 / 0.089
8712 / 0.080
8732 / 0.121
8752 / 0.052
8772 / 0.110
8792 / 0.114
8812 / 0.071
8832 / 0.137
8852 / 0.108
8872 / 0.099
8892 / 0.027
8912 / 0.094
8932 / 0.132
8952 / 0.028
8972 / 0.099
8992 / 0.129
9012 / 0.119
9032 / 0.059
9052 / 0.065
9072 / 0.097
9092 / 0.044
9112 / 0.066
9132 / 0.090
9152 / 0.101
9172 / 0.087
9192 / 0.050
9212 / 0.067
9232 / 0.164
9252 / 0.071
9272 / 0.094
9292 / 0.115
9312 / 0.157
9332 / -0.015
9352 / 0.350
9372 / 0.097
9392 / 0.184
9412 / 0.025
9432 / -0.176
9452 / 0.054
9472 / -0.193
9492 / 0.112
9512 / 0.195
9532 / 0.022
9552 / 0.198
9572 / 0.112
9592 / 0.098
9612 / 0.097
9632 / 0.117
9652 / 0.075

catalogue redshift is 0.180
